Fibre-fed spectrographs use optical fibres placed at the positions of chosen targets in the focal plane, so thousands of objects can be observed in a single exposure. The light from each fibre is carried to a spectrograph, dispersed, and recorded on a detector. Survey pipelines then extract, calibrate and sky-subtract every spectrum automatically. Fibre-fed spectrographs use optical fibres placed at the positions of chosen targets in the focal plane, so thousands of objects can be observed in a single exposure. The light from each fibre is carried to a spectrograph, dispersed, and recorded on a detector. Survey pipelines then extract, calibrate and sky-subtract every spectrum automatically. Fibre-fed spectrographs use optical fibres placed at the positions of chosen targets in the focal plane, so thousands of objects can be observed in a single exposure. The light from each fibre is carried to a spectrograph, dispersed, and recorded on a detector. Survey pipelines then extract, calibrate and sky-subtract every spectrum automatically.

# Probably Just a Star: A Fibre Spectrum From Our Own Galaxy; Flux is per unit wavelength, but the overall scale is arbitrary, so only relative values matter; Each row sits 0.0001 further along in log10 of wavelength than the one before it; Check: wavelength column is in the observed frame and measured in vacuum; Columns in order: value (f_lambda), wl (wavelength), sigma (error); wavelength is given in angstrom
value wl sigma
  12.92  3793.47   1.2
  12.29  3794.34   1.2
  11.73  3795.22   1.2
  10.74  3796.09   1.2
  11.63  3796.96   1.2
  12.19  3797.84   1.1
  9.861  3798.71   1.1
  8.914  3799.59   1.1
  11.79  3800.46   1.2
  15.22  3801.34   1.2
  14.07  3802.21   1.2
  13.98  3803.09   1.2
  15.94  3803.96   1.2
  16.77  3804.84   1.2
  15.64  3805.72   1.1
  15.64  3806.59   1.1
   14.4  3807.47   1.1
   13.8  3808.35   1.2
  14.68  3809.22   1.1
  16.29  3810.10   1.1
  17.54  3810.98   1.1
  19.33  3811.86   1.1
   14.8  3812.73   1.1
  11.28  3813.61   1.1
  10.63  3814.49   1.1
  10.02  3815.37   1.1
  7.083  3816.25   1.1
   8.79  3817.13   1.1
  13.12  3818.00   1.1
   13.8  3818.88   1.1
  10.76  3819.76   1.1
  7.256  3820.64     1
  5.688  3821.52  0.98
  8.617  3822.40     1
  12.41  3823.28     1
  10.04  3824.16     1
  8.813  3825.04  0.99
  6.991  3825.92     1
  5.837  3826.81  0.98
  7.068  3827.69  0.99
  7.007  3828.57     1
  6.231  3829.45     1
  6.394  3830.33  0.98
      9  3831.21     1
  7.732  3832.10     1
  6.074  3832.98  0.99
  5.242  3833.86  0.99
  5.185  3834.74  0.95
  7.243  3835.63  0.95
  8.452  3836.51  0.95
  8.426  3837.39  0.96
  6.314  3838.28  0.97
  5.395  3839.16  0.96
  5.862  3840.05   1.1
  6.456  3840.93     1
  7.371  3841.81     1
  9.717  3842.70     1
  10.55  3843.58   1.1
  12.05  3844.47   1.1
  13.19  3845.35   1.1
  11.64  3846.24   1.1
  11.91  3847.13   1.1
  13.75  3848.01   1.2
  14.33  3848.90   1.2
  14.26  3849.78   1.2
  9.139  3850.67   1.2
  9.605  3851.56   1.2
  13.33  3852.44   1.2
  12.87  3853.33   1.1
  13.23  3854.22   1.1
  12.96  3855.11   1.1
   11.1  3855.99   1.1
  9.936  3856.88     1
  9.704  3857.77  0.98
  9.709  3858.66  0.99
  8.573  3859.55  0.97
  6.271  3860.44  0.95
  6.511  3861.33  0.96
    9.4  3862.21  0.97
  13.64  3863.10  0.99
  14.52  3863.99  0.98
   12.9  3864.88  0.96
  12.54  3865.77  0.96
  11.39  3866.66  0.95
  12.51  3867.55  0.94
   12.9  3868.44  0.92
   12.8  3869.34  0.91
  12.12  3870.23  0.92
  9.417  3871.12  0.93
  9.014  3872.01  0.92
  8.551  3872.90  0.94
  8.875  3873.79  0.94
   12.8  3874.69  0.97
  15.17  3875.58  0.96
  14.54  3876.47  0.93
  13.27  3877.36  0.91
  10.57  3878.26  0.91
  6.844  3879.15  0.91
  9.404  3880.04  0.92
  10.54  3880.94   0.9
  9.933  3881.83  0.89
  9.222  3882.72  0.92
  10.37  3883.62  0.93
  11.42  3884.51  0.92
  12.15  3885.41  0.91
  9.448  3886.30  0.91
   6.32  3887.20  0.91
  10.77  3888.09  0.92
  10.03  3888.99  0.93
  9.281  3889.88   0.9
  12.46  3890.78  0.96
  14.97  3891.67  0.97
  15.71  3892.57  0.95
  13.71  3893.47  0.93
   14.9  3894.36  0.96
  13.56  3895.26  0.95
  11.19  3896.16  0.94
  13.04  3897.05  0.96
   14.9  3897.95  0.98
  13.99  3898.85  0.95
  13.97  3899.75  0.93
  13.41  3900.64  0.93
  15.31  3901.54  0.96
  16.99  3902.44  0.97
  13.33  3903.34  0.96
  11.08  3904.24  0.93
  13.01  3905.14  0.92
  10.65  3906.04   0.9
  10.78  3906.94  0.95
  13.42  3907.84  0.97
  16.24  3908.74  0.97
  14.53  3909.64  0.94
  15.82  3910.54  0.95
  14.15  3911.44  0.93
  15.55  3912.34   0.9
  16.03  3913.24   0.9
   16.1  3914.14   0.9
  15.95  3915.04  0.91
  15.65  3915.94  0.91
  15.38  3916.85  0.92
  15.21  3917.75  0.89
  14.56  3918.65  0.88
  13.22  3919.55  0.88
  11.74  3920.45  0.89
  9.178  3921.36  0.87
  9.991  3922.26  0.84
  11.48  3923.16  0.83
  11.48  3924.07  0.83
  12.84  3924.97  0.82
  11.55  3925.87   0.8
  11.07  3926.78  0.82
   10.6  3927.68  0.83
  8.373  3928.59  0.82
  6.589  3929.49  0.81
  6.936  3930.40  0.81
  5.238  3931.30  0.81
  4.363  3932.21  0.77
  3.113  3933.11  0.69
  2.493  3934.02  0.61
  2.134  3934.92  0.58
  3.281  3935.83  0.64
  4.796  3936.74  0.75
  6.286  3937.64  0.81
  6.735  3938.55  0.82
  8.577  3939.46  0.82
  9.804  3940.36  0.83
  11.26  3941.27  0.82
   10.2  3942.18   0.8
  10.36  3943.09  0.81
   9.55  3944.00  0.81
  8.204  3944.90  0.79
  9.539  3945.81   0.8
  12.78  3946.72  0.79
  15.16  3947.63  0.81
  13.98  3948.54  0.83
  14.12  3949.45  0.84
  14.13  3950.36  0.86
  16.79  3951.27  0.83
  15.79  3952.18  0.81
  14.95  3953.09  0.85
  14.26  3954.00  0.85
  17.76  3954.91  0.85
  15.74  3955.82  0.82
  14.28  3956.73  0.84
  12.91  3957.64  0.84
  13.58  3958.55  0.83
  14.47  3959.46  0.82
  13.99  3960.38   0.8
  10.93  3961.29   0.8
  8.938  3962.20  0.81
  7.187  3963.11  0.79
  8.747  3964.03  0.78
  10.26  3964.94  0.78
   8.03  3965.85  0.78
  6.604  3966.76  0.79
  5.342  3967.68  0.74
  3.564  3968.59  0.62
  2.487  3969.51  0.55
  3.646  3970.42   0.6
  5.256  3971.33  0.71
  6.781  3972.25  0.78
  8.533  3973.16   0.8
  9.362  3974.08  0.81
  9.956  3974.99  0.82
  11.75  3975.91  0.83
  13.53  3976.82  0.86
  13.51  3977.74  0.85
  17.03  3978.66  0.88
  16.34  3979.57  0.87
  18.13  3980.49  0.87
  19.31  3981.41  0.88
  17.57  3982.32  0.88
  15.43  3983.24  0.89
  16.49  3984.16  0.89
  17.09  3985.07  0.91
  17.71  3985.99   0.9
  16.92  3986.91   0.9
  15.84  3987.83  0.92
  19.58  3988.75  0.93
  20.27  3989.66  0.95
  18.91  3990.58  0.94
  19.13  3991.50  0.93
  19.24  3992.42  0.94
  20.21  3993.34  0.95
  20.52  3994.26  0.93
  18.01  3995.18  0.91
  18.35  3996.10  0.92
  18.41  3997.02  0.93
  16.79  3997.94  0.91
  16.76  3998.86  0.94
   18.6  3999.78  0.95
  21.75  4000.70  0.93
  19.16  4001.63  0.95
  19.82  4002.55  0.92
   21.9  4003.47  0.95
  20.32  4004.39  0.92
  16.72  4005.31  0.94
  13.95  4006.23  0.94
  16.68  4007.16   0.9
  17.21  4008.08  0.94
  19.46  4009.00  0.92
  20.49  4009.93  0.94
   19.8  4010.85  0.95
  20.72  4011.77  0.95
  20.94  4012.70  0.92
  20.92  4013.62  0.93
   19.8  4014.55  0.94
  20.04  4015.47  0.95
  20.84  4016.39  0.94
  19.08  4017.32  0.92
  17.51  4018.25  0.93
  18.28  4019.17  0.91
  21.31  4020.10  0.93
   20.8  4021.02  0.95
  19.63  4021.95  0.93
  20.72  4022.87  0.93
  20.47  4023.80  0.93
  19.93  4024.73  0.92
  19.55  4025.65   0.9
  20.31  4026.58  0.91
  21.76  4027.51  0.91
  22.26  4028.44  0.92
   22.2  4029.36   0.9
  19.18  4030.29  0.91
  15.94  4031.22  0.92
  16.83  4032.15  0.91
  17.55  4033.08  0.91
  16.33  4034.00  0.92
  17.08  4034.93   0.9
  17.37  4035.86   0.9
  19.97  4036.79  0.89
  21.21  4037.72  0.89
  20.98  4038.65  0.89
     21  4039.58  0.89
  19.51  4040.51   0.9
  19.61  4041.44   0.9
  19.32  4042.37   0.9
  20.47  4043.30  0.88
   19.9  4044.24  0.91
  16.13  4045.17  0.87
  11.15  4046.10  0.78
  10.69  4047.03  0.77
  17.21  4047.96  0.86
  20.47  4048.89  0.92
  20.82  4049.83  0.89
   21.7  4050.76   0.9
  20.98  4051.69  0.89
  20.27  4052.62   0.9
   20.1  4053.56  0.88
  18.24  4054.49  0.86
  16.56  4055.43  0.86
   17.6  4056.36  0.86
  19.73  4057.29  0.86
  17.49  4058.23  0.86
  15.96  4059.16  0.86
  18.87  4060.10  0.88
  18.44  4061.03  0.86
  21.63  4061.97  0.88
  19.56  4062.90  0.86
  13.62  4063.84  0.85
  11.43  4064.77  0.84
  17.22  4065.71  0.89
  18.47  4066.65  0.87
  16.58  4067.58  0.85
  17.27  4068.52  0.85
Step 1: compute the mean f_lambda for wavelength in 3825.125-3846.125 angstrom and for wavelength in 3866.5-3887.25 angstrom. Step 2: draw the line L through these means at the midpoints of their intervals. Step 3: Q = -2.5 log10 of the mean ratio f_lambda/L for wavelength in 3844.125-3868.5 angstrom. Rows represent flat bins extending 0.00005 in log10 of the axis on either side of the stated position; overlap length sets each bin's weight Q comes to -0.24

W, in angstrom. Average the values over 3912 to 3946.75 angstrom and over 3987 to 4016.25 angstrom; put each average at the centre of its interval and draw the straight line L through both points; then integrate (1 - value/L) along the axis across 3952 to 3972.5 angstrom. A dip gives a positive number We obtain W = 5.3 angstrom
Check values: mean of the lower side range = 9.9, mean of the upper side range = 19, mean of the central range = 10.2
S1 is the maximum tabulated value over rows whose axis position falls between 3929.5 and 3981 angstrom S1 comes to 18.13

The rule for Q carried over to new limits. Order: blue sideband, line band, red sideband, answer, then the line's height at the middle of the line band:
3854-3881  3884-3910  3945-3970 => -0.14 mag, 11.2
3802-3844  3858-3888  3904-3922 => 0.14 mag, 12.2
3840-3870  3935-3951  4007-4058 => 0.47 mag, 15.1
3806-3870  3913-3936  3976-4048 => 0.37 mag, 14.5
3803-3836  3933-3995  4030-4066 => 0.27 mag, 15.4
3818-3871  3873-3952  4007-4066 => 0.13 mag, 13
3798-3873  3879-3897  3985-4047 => 0.17 mag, 13.1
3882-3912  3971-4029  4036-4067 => -0.08 mag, 16.5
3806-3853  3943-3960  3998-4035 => 0.18 mag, 16.1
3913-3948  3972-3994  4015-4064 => -0.11 mag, 14.3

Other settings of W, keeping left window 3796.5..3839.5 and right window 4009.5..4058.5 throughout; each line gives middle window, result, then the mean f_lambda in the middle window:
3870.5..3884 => 2.5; 10.6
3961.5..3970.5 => 5.3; 6.72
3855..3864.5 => 1.7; 10.1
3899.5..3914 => 0.1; 14.1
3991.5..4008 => -0.7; 18.6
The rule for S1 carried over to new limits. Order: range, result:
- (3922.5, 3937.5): 12.84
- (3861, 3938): 16.99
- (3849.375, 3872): 14.52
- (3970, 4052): 22.26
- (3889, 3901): 15.71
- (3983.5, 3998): 20.52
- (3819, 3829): 12.41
